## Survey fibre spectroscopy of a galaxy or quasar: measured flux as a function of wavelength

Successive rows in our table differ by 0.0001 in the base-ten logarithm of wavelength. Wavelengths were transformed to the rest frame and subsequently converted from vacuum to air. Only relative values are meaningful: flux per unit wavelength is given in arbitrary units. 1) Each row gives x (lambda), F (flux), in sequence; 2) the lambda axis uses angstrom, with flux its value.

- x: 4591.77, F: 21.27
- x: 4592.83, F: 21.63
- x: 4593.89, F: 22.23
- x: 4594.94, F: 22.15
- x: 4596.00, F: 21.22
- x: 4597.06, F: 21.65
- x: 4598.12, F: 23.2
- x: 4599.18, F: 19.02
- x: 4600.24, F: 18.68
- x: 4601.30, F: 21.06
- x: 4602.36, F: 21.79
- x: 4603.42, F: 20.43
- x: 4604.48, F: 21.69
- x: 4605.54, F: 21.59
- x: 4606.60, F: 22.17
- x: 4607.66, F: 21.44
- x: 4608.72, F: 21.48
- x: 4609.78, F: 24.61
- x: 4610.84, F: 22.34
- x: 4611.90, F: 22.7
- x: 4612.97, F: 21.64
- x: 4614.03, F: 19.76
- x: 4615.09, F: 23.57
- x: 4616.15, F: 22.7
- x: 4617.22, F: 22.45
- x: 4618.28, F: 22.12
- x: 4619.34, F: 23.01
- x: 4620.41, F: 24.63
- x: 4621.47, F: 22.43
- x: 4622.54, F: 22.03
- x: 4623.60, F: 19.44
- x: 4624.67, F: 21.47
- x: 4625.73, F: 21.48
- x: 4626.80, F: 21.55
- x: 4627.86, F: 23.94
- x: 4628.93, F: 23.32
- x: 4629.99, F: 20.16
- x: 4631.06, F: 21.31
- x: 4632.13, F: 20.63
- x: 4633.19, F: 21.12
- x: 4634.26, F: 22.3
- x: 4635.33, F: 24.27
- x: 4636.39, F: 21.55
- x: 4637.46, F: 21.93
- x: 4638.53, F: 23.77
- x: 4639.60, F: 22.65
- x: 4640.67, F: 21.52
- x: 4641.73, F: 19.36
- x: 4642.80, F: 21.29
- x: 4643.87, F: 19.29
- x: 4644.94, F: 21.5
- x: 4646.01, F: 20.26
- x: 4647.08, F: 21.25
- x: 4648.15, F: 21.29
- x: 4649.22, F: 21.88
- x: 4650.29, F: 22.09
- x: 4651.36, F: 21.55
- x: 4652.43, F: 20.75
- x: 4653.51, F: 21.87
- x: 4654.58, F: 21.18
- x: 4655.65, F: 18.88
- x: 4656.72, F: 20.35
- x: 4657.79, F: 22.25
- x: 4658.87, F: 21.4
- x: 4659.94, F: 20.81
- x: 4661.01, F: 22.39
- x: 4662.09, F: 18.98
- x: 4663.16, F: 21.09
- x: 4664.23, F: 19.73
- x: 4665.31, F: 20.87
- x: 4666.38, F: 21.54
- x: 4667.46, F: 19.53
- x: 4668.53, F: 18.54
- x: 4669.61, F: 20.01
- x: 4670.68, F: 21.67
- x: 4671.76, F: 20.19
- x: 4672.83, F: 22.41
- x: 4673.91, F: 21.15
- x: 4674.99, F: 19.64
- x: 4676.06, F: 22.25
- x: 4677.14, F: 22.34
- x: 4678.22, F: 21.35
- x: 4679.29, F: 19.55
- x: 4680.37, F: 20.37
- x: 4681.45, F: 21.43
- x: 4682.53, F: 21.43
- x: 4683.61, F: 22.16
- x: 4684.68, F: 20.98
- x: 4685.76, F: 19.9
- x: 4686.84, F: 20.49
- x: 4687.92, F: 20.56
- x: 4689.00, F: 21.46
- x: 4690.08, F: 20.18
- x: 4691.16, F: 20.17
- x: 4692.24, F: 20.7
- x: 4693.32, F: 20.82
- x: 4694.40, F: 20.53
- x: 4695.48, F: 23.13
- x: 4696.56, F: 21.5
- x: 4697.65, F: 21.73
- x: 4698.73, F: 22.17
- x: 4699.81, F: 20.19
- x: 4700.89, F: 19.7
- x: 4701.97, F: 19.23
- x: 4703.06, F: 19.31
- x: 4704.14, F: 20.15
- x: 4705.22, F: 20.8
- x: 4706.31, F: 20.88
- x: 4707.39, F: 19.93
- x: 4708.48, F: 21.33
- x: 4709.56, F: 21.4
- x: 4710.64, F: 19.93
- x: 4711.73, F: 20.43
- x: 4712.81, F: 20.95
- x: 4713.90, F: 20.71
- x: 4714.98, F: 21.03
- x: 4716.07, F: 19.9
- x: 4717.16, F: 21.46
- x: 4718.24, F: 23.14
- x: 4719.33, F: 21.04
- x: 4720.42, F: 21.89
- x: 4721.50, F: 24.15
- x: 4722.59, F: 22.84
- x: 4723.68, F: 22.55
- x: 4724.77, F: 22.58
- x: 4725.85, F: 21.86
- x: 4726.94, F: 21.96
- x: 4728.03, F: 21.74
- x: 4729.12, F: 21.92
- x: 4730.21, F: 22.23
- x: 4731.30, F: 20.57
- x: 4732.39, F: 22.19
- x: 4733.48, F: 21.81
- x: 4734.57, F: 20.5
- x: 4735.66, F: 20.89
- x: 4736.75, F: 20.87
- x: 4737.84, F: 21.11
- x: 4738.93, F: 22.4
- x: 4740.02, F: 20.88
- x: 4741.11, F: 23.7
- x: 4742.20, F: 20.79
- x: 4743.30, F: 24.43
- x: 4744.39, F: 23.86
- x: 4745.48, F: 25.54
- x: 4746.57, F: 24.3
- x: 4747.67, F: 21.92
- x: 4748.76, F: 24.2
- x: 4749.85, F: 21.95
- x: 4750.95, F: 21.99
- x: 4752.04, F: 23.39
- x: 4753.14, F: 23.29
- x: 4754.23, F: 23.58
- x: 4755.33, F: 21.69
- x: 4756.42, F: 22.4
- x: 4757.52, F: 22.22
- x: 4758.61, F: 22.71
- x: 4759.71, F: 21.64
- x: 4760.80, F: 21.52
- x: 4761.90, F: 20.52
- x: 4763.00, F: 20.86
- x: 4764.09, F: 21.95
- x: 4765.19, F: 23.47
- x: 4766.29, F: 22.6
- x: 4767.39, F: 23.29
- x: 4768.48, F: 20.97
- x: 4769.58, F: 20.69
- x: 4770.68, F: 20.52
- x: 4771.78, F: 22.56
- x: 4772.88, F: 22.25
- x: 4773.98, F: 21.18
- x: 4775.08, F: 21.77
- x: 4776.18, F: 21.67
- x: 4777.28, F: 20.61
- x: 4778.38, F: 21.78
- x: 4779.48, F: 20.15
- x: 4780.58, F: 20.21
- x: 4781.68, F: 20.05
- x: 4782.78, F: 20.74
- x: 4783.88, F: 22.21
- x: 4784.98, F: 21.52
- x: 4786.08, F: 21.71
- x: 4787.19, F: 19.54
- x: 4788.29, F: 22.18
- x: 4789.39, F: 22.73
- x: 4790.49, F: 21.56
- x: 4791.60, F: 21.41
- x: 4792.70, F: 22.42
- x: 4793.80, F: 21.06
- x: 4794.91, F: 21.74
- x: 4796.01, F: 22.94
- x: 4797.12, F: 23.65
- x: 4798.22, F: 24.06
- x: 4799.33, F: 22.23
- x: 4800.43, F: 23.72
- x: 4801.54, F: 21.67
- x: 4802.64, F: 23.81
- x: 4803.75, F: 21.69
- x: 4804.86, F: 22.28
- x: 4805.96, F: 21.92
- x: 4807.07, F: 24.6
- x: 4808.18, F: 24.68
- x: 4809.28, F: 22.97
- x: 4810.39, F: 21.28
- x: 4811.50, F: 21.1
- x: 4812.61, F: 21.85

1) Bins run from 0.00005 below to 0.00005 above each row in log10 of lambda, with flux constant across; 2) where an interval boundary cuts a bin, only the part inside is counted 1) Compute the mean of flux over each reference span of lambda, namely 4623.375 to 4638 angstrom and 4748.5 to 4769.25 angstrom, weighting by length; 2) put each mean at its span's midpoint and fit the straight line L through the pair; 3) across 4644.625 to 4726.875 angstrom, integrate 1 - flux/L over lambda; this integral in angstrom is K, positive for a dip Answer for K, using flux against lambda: 3.7 angstrom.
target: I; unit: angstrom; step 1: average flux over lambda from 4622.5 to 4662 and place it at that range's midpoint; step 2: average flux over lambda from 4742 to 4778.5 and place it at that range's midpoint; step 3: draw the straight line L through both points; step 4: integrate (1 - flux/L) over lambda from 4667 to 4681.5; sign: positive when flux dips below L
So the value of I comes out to 0.6 angstrom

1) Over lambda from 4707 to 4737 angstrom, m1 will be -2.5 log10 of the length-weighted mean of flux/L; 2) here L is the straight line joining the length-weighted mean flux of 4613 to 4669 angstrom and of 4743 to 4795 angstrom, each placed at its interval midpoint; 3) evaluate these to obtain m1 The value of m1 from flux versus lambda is 0.015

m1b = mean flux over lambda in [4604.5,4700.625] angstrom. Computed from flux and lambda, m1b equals 21.4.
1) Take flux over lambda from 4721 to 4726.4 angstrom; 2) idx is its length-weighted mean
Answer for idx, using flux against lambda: 22.8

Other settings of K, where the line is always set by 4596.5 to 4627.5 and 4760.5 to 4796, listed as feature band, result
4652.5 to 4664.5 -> 0.5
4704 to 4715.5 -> 0.5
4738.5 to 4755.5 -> -1.2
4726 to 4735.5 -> 0.0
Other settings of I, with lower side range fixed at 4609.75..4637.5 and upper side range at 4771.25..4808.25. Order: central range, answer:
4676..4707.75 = 1.8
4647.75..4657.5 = 0.4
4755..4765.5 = 0.1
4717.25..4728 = -0.2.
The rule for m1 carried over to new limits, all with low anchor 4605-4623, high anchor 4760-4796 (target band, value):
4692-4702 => 0.04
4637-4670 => 0.06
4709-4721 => 0.04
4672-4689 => 0.05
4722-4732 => -0.01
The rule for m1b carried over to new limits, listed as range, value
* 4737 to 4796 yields 22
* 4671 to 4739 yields 21.2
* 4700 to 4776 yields 21.8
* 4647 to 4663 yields 21.1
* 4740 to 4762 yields 22.8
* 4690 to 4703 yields 20.8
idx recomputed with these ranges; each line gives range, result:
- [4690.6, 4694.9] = 20.6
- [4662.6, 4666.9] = 20.8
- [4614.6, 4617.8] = 22.9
